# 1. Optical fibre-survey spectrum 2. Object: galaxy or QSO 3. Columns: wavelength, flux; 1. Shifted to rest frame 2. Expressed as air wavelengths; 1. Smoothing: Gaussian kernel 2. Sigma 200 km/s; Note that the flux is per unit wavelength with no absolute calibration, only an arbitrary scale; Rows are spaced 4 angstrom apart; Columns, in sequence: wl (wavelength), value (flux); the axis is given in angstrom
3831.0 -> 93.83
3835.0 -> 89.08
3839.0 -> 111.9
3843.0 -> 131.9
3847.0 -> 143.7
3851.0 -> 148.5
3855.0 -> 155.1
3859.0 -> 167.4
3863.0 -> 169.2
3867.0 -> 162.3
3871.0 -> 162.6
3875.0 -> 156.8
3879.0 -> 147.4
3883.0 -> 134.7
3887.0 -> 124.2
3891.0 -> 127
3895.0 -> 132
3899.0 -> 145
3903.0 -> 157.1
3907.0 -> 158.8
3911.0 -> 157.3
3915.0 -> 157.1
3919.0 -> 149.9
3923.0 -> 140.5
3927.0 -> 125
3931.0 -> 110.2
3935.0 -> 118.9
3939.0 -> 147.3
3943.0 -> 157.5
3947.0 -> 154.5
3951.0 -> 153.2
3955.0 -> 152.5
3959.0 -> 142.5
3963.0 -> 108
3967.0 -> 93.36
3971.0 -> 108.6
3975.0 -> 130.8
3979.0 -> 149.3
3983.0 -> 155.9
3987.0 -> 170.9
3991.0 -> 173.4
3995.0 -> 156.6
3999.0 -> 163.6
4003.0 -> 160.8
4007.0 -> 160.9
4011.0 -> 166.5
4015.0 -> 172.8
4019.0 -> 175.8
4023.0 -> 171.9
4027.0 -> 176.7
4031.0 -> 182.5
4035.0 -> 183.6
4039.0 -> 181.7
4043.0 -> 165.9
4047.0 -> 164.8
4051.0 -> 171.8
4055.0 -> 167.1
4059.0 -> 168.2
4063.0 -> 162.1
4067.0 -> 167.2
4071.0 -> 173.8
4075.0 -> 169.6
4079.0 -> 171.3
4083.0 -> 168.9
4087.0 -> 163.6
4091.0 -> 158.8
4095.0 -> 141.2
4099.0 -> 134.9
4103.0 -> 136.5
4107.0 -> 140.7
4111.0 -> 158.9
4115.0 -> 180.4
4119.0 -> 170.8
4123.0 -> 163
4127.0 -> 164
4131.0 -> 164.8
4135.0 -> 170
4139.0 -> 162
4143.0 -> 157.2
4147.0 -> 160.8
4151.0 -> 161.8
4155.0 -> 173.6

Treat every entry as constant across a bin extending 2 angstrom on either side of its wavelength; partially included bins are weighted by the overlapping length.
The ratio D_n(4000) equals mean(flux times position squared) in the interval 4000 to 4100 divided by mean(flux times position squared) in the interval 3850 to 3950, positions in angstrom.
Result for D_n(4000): 1.2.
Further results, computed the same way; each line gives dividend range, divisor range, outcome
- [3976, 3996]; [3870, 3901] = 1.20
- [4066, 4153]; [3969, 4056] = 1.03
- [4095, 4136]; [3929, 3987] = 1.25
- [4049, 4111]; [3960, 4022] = 1.11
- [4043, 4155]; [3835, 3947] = 1.25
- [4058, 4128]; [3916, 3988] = 1.26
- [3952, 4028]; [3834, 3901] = 1.14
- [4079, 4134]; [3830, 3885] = 1.26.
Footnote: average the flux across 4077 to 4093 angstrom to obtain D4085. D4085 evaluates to 166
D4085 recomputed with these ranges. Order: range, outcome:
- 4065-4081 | 170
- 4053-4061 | 168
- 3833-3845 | 111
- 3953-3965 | 134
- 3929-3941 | 125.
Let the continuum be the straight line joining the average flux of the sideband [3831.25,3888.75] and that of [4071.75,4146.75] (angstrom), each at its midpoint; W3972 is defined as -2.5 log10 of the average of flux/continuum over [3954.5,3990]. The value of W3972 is 0.12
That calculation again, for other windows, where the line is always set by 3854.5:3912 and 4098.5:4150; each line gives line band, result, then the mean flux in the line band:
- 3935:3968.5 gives 0.11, 138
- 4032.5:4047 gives -0.13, 176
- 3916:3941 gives 0.14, 133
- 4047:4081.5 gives -0.08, 169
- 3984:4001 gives -0.08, 166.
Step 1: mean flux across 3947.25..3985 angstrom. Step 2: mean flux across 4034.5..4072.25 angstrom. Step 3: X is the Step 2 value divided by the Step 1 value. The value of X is 1.27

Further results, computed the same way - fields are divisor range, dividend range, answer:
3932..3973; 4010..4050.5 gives 1.31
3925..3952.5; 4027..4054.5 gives 1.27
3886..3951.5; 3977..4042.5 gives 1.19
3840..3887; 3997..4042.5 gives 1.14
